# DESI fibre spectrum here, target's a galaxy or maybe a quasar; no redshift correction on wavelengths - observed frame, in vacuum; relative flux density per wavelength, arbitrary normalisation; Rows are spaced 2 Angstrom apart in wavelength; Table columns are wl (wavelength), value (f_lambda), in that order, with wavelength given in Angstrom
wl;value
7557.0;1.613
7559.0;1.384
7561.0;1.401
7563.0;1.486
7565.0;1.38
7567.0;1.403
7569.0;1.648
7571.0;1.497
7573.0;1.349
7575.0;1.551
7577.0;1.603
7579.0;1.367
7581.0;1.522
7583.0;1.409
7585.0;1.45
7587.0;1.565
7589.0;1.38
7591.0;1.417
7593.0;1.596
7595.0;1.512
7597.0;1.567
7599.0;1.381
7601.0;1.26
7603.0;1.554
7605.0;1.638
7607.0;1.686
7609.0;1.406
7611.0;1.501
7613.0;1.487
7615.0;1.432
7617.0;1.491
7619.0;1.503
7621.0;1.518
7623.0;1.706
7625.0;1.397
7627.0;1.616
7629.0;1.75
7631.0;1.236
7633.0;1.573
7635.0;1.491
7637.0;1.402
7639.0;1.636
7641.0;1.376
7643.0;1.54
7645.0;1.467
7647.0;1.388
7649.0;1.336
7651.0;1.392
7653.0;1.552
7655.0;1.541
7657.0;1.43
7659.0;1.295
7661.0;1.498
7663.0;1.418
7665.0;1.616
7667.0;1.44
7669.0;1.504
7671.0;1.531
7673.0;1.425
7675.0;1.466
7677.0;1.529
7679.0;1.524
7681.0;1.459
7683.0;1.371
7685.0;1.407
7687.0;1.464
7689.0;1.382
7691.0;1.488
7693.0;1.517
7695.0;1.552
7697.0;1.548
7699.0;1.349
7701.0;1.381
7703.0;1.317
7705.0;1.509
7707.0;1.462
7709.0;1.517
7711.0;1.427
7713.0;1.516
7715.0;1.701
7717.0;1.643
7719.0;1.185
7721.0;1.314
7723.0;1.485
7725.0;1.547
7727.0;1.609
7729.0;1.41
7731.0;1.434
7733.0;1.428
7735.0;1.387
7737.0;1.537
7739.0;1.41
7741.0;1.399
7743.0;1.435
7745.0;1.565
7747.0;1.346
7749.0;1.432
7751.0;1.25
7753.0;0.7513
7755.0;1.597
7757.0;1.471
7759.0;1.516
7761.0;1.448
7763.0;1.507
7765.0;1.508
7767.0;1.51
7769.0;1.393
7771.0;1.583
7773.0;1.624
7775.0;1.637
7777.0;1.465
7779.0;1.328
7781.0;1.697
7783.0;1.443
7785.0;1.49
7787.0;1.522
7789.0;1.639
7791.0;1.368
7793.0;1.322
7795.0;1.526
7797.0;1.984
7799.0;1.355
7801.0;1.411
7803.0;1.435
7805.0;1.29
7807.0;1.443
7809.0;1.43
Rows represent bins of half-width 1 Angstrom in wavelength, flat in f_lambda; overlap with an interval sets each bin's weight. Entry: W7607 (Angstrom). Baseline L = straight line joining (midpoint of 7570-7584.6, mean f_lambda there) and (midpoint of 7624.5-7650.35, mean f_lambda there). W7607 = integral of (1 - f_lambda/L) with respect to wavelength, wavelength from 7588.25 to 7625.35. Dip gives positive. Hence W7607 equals -0.6 Angstrom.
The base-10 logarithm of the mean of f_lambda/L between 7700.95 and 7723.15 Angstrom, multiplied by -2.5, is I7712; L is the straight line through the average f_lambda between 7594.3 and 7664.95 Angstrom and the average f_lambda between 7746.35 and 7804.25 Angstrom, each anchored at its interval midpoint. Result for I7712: 0.014 mag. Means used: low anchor 1.49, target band 1.46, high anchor 1.47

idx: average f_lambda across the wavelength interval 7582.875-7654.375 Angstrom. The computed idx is 1.49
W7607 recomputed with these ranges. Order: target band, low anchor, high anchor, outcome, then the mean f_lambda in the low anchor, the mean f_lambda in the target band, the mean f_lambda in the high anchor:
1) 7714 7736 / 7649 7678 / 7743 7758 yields -1.3 Angstrom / 1.47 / 1.47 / 1.35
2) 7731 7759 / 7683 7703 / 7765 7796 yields 1.6 Angstrom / 1.44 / 1.39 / 1.5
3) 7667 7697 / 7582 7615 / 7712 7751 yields -0.1 Angstrom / 1.49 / 1.47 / 1.46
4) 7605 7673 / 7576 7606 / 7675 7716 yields -0.7 Angstrom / 1.48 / 1.49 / 1.47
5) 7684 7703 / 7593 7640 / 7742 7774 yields 0.3 Angstrom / 1.51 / 1.45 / 1.43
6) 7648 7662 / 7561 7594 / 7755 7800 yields 0.5 Angstrom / 1.47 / 1.43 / 1.52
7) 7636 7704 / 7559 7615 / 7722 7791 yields 0.7 Angstrom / 1.48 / 1.46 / 1.46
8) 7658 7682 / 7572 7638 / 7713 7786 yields 0.0 Angstrom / 1.49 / 1.48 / 1.46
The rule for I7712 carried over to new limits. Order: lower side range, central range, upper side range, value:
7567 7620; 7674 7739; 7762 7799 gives 0.03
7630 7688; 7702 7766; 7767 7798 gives 0.05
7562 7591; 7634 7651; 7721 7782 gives 0.01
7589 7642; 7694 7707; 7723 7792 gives 0.03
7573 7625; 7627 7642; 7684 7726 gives -0.01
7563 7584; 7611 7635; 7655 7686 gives -0.04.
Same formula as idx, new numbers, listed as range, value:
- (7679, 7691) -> 1.43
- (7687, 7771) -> 1.45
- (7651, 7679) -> 1.48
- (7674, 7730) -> 1.47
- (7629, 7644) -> 1.48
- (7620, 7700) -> 1.48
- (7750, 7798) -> 1.48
